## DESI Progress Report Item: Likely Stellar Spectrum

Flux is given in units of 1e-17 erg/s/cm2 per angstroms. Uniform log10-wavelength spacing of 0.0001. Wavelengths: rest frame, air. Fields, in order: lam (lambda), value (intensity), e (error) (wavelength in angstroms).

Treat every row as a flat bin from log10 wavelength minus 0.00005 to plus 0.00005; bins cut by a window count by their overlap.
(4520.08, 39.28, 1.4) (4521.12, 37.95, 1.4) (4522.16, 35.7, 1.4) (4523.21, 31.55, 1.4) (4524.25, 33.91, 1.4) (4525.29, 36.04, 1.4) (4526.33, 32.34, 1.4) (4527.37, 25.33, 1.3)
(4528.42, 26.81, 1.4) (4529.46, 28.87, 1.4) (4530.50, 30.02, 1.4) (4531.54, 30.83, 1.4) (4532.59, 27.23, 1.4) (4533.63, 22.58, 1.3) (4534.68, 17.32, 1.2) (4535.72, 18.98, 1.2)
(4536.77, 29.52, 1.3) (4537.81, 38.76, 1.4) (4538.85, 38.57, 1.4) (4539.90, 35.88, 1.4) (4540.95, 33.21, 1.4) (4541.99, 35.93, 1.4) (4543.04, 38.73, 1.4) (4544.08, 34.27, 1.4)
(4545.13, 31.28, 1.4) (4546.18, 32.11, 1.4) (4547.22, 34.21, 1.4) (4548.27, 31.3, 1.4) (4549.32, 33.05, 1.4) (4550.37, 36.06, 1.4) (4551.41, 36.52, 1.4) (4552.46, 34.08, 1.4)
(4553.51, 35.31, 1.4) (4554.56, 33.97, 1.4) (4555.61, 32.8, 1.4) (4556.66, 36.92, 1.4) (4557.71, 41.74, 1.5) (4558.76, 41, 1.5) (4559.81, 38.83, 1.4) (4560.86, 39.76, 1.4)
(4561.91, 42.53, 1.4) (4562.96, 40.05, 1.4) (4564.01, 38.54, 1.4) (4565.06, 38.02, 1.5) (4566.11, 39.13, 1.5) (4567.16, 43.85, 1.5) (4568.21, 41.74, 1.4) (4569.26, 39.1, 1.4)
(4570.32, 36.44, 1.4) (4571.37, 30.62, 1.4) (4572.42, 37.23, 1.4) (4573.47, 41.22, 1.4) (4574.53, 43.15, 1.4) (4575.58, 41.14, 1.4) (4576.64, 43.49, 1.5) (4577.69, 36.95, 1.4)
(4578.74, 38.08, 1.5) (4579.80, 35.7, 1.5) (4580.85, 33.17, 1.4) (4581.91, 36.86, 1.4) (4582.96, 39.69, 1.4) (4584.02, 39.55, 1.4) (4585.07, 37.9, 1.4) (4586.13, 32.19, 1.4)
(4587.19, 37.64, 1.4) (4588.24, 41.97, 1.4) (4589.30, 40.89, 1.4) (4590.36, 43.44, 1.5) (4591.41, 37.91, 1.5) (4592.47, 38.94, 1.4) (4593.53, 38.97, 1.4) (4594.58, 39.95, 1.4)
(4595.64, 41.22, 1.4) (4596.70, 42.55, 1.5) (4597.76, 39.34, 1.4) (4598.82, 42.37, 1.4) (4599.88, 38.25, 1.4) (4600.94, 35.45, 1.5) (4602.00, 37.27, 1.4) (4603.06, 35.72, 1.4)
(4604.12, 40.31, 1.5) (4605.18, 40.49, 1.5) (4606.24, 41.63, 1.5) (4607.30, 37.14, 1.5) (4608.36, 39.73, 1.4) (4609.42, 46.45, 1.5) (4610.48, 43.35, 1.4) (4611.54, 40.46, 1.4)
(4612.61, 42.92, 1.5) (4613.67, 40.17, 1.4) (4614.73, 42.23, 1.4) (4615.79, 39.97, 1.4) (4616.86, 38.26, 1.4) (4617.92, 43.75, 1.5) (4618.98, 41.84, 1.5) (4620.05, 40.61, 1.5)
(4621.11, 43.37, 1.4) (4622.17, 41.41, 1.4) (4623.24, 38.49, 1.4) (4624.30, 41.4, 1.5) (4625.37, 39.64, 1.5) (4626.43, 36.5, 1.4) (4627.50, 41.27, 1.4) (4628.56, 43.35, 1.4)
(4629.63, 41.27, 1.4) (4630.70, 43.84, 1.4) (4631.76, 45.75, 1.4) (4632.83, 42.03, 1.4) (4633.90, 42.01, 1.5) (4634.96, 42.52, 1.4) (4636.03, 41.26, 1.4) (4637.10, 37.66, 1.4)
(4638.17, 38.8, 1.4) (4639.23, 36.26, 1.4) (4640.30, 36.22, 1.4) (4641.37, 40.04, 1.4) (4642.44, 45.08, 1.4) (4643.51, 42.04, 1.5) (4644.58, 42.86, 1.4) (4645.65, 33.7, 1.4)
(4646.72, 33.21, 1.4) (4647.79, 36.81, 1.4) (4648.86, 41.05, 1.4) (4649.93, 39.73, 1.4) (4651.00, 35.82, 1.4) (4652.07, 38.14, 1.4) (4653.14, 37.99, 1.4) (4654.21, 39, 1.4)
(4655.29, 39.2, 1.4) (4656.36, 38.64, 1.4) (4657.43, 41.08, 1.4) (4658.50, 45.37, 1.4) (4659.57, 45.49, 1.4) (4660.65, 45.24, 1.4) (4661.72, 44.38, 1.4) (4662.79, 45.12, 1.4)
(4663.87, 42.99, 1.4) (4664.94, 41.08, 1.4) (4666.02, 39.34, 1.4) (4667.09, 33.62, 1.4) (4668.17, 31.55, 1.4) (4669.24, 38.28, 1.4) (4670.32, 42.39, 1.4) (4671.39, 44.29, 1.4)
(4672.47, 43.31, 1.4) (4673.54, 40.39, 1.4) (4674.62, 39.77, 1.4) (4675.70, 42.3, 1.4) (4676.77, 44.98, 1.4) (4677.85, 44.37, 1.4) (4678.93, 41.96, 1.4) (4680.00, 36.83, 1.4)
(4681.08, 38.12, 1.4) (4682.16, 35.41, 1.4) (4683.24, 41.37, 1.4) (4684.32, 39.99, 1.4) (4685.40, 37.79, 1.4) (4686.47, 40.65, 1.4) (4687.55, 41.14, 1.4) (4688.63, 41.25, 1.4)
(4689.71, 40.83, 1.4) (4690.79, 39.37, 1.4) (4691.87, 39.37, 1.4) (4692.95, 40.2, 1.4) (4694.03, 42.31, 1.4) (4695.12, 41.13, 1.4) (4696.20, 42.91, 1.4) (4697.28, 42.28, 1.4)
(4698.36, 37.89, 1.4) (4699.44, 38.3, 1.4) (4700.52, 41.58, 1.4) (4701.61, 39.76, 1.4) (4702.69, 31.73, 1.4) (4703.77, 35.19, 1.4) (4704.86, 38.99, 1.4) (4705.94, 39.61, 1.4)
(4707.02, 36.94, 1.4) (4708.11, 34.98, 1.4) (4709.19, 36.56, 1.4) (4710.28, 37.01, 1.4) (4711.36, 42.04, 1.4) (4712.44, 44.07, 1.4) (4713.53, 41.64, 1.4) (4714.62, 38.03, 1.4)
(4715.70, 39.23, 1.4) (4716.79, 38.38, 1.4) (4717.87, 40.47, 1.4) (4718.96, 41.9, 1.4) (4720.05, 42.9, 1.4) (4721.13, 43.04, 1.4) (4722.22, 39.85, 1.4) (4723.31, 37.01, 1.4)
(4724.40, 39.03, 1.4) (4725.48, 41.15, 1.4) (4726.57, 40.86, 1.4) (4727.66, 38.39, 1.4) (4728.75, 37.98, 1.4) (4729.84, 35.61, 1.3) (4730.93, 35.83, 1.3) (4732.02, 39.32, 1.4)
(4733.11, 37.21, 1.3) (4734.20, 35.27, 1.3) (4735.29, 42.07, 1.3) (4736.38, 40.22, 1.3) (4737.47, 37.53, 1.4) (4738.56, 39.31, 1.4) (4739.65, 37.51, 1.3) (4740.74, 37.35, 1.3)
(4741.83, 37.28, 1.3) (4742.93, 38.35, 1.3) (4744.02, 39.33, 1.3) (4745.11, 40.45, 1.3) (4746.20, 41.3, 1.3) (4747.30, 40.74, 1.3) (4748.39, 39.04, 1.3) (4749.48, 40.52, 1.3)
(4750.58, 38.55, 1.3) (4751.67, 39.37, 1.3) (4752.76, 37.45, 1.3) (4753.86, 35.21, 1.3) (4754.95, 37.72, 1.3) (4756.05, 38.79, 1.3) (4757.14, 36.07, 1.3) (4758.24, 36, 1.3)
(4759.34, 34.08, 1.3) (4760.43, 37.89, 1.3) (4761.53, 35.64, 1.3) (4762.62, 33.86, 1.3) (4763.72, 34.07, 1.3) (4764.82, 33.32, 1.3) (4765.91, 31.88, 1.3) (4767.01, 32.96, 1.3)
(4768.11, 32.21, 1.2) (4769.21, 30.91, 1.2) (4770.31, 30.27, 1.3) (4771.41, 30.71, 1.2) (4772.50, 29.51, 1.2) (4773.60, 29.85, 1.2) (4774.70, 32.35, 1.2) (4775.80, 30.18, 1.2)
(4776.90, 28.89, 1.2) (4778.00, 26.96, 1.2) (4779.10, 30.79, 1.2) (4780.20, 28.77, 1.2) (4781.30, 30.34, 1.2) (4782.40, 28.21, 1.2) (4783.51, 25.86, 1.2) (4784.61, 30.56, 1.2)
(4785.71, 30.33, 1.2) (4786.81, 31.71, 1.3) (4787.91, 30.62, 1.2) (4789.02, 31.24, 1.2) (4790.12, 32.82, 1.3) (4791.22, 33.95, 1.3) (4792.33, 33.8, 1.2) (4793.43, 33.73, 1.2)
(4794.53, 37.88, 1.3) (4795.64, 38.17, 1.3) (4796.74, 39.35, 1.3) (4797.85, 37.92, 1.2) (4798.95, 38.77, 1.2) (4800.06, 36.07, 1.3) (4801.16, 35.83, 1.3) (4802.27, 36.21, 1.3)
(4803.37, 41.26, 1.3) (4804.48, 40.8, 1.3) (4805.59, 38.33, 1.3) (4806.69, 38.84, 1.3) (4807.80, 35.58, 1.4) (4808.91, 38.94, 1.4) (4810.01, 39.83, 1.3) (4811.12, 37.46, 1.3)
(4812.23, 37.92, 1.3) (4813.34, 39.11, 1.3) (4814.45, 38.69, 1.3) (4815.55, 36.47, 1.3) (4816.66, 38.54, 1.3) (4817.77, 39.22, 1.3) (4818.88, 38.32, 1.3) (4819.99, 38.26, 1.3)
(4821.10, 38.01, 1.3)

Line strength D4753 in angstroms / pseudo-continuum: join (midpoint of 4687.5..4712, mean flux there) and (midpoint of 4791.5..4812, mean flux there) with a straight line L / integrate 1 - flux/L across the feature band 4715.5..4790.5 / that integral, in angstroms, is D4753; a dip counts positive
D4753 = 5.4 angstroms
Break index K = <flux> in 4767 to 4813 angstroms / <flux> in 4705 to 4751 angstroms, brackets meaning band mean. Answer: 0.86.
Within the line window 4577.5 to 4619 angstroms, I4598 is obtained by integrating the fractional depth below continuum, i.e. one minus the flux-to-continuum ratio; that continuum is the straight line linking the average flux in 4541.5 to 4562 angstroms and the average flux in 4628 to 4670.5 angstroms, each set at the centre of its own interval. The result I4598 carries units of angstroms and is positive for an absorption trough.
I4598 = -1.7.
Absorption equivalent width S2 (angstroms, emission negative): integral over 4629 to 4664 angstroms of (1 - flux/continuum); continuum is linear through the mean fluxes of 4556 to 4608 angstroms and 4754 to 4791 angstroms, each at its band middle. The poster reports -3.73 angstroms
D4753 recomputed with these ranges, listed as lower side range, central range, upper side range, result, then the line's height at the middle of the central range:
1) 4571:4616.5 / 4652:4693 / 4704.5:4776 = -2.47 angstroms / 38.3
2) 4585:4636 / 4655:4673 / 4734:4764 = -0.79 angstroms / 39.5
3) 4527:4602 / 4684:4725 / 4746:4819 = -4.84 angstroms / 35.4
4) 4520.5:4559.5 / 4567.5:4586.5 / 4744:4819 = -2.86 angstroms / 33.1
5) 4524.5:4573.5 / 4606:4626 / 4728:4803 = -3.81 angstroms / 34.6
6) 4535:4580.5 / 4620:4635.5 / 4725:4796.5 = -2.37 angstroms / 36.1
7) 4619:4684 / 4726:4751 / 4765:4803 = -2.52 angstroms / 35.2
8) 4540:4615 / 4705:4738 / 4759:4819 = -3.28 angstroms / 35.6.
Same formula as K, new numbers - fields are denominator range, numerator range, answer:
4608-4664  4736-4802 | 0.85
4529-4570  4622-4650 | 1.16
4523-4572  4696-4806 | 1.06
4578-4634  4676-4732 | 0.99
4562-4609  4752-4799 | 0.85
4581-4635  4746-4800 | 0.84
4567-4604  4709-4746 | 1.01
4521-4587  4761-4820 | 0.98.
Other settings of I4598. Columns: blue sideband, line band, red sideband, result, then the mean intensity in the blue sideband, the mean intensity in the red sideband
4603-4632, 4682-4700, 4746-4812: -0.96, 41.2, 34.7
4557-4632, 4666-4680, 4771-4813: -1.06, 39.9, 34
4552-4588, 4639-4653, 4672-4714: 0.23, 38.2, 39.8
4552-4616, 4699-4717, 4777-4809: -1.15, 39.1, 34.1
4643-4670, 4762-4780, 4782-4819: 2.74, 39.7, 36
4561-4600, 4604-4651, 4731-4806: -2.91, 39.2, 35.1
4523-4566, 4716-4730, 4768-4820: -2.31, 33.6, 34.4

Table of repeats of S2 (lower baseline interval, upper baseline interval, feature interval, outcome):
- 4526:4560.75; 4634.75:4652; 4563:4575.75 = -1.83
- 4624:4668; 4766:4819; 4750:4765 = -0.27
